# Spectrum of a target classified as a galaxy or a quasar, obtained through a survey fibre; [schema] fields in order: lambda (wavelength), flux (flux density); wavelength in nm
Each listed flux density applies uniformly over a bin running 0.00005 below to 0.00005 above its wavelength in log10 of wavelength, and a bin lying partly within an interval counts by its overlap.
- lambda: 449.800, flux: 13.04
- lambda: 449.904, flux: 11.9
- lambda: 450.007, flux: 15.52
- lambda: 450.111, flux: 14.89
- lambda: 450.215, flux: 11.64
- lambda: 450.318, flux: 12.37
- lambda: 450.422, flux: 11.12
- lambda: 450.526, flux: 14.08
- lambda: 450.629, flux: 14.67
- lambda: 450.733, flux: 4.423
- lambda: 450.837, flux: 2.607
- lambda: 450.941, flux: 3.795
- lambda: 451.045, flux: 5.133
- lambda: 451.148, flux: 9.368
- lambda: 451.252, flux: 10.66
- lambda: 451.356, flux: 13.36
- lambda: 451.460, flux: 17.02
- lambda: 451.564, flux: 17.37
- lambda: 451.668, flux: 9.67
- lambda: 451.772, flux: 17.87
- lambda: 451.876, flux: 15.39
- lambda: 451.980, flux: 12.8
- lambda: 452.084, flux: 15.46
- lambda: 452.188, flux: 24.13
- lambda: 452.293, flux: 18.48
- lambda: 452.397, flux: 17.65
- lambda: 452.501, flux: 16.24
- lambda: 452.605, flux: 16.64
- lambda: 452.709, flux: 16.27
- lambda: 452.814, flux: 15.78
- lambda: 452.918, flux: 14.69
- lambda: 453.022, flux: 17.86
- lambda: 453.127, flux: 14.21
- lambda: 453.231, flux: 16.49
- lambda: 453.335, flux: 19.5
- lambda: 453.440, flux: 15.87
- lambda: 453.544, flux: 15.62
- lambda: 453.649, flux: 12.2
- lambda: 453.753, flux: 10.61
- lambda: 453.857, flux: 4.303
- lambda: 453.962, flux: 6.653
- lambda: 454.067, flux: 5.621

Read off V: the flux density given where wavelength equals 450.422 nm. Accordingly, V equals 11.12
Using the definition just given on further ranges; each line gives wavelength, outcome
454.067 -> 5.621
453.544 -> 15.62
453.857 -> 4.303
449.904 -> 11.9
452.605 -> 16.64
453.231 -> 16.49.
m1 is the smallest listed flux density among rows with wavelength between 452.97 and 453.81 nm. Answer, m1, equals 10.61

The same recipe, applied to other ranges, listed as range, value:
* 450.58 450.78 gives 4.423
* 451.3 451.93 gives 9.67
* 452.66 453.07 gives 14.69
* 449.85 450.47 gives 11.12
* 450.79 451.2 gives 2.607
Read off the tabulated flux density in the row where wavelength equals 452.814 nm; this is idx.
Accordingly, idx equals 15.78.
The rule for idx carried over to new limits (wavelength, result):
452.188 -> 24.13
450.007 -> 15.52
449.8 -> 13.04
